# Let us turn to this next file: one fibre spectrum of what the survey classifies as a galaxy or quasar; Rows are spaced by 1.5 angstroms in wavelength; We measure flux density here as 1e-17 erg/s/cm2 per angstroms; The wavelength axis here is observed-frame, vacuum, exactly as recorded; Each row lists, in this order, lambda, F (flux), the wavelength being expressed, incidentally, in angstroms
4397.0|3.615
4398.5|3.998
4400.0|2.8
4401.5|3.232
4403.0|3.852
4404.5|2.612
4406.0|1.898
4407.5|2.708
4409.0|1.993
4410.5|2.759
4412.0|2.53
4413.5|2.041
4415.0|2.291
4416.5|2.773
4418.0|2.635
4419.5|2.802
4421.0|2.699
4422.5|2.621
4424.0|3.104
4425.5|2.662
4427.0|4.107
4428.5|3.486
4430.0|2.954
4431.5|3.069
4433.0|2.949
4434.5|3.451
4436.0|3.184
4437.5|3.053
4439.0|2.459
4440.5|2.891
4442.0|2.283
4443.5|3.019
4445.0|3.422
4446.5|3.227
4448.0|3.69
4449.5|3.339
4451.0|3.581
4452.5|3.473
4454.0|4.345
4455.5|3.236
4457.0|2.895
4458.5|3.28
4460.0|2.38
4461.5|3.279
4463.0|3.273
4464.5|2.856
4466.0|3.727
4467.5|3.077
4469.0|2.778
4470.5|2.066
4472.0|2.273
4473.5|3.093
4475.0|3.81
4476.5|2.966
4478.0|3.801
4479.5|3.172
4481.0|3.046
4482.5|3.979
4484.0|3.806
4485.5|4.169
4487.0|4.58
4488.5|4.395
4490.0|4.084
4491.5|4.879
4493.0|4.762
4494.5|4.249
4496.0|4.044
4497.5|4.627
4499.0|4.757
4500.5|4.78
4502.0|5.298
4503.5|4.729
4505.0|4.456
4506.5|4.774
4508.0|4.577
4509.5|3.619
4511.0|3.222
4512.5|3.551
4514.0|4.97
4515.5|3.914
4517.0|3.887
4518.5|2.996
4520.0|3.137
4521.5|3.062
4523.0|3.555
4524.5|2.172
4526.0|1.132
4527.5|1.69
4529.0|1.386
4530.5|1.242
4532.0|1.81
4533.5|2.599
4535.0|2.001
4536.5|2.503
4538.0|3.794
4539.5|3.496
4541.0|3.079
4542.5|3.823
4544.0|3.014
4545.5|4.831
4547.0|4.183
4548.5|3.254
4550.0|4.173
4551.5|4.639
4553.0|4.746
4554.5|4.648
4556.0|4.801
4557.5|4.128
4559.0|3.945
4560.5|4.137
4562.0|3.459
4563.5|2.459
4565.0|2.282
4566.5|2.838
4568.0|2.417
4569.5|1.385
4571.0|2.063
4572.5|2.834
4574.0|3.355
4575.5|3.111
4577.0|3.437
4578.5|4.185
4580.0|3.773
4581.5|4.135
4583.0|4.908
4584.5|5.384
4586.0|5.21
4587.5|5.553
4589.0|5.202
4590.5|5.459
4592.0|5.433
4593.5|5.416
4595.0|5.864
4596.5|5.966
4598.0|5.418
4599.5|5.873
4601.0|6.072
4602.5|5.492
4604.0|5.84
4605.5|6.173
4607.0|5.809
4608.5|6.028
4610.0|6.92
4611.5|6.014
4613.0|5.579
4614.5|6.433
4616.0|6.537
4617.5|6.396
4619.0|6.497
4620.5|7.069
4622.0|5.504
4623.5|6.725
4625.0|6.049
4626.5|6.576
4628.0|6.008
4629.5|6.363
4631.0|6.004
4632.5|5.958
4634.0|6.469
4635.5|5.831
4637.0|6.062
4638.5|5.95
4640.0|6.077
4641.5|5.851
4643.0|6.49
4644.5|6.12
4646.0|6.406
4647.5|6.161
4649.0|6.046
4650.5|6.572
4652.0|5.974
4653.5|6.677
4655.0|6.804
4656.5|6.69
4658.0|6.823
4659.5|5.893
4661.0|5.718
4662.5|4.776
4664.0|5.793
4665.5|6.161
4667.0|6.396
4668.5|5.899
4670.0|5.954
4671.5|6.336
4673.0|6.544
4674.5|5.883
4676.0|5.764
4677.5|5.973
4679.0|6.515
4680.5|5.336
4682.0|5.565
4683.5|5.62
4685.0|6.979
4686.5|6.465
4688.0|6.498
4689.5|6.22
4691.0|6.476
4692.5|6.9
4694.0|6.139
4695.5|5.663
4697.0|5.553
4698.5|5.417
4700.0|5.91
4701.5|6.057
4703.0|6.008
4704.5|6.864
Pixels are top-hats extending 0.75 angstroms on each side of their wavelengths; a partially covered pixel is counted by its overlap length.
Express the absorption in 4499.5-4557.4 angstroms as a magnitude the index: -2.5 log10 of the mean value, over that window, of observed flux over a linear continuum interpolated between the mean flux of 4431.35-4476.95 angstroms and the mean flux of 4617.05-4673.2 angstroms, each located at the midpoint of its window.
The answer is 0.21 mag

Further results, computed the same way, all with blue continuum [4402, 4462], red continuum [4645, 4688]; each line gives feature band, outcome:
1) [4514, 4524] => 0.180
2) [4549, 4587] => 0.282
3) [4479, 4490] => -0.063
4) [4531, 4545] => 0.454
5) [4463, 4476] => 0.169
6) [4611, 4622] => -0.156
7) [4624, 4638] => -0.091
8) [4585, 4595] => -0.063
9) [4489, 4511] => -0.158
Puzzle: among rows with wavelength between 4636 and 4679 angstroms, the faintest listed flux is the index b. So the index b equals 4.776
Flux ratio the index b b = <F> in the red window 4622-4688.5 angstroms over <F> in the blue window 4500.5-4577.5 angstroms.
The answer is 1.83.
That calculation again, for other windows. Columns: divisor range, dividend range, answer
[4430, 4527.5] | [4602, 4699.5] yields 1.75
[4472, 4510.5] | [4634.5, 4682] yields 1.48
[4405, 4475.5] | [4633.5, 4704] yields 2.06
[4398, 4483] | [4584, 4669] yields 2.00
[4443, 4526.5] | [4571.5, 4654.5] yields 1.56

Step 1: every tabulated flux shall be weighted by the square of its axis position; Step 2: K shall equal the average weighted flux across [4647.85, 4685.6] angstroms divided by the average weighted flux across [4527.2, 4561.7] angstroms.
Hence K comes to 1.88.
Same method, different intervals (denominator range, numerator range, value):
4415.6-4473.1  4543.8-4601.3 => 1.45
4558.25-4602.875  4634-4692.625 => 1.51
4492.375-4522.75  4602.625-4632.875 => 1.57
